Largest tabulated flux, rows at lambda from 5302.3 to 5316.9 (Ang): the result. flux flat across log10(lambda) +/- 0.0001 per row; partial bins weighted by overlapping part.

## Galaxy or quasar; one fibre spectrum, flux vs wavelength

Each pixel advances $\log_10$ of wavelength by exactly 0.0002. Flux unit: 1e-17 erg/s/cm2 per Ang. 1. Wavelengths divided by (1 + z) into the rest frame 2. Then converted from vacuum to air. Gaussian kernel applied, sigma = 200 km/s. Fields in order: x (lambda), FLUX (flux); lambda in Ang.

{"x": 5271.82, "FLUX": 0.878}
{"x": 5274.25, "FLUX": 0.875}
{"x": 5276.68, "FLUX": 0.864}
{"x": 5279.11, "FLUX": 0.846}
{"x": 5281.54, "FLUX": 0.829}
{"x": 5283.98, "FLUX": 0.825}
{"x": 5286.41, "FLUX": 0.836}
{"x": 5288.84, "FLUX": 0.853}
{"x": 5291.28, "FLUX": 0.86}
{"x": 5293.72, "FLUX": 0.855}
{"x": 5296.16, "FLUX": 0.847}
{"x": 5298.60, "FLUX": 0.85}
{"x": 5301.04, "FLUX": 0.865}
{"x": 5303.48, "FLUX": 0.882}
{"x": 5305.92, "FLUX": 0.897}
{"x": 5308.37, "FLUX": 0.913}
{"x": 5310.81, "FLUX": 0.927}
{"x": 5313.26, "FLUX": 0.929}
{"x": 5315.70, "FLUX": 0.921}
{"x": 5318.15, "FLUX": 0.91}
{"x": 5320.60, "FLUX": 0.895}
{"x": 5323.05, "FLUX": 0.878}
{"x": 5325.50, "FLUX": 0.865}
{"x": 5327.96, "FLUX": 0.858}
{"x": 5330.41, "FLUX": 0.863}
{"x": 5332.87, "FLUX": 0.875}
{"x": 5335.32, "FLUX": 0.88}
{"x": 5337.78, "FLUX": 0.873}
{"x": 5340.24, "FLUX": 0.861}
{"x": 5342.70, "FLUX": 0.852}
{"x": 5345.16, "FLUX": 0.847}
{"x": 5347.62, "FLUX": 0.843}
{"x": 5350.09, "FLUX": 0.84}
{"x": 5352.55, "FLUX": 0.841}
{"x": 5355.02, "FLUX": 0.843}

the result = 0.929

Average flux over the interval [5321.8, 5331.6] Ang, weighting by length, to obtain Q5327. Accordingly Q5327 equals 0.866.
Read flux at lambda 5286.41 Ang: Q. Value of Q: 0.836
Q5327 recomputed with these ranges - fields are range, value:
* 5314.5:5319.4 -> 0.915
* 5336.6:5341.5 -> 0.867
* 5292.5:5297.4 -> 0.85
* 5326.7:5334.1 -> 0.865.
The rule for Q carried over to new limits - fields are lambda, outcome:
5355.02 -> 0.843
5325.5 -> 0.865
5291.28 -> 0.86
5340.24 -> 0.861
